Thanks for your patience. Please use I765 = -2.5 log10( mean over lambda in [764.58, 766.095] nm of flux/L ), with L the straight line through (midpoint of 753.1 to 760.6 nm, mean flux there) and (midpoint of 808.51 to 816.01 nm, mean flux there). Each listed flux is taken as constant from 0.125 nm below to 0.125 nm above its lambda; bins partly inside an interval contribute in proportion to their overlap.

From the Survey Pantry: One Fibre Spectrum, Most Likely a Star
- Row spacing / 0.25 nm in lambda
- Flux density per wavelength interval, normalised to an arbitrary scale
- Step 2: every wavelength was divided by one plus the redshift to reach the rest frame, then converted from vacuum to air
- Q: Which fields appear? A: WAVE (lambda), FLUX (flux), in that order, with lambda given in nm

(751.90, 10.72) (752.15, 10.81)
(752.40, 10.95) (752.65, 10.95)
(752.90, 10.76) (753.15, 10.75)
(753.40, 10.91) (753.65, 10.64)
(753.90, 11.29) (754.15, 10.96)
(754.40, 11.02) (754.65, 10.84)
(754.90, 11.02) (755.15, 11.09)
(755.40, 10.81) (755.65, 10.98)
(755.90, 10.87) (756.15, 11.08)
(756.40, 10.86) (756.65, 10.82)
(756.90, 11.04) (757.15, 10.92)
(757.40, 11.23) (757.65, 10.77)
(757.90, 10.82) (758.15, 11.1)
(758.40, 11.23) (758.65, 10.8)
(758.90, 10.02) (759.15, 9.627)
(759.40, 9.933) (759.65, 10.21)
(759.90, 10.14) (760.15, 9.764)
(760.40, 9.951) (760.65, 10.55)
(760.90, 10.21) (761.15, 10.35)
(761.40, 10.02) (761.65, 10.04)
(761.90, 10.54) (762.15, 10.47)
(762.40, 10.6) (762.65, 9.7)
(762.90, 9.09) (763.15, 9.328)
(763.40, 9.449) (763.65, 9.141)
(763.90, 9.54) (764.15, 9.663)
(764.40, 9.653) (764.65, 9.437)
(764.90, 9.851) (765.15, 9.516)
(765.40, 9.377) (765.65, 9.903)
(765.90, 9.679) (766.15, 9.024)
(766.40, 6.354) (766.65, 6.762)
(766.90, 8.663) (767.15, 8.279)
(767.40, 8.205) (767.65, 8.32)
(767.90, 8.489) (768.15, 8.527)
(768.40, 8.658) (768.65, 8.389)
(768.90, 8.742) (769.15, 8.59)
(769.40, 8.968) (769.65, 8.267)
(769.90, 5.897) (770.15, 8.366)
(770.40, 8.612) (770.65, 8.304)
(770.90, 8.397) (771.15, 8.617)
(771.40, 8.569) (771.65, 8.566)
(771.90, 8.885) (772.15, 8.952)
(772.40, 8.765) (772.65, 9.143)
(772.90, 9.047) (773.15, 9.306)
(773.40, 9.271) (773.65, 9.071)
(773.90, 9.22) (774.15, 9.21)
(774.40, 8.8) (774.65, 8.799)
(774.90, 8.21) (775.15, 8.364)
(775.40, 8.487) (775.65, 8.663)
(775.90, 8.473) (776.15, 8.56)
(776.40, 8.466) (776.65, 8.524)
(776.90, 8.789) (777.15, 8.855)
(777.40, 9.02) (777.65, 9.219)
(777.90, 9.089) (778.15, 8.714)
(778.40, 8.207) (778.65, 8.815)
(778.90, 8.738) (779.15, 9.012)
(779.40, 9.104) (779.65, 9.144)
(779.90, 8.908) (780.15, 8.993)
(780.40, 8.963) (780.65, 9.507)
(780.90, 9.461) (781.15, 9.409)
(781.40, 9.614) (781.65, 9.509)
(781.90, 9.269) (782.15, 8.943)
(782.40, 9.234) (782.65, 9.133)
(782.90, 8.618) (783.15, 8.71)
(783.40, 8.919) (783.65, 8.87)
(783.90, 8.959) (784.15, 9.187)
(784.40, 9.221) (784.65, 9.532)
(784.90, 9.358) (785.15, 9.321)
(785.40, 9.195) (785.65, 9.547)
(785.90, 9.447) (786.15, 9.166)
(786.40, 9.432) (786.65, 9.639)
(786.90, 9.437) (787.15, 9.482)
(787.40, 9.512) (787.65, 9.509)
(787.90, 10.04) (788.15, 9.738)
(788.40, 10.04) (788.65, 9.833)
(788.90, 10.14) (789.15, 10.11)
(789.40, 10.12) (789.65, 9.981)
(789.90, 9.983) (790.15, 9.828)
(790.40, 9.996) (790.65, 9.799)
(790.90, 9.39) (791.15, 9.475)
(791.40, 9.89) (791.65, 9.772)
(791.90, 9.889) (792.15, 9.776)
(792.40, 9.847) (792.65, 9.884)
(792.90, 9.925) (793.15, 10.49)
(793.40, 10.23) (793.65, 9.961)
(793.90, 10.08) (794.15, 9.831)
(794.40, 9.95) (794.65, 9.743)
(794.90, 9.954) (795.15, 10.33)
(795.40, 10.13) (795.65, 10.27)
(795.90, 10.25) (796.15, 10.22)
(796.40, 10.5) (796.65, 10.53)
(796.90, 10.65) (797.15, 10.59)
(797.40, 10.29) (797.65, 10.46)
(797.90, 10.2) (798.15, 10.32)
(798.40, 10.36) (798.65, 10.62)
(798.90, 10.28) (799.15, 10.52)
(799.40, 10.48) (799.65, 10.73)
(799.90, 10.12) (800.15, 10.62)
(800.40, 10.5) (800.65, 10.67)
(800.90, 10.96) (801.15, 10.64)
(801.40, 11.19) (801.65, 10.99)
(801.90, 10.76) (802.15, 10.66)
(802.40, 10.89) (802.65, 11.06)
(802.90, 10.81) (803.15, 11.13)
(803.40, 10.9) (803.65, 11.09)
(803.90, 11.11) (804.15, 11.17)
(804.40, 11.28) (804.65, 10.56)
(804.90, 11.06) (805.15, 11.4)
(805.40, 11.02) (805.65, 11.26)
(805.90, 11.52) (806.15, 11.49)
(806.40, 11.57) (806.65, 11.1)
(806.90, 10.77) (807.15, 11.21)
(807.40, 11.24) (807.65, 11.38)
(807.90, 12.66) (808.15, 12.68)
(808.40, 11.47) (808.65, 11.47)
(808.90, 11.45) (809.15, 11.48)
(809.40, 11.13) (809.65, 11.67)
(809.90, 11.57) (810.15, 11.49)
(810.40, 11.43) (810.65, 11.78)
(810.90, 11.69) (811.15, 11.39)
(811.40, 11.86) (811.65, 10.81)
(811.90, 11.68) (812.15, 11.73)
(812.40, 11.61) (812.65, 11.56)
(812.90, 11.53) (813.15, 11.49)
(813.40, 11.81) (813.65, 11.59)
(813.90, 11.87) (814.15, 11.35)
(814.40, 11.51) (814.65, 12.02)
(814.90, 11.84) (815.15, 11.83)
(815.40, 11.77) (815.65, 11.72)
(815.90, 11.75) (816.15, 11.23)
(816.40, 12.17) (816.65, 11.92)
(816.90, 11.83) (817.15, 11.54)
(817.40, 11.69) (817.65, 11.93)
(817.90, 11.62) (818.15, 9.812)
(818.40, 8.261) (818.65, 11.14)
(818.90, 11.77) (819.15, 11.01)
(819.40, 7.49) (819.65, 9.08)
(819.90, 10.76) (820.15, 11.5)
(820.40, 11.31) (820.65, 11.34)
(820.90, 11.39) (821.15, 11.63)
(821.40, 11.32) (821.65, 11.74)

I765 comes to 0.13 mag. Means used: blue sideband 10.7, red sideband 11.6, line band 9.61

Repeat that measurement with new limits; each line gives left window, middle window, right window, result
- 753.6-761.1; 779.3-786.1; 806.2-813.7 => 0.21 mag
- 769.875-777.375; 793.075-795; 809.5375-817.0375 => 0.02 mag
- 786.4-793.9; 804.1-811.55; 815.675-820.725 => -0.09 mag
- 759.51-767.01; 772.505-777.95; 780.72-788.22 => 0.07 mag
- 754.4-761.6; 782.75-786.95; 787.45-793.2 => 0.09 mag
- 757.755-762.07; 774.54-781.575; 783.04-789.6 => 0.10 mag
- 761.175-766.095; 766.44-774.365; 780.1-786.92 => 0.12 mag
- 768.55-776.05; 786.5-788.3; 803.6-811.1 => 0.02 mag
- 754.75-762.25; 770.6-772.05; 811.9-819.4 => 0.25 mag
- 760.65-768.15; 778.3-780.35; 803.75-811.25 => 0.13 mag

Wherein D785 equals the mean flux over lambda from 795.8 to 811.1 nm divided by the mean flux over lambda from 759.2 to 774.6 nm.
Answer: 1.21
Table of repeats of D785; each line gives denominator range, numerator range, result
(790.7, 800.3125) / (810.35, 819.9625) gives 1.11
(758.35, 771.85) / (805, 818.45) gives 1.25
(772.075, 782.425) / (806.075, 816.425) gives 1.30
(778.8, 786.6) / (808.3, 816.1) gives 1.26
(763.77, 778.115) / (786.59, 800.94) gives 1.16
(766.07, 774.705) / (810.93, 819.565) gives 1.33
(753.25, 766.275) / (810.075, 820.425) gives 1.10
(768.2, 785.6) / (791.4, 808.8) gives 1.21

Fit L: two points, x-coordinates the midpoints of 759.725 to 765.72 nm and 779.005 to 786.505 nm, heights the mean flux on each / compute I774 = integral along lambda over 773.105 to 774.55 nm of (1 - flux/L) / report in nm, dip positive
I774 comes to 0.05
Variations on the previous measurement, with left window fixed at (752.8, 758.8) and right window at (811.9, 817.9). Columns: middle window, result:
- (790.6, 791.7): 0.17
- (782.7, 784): 0.28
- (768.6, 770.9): 0.60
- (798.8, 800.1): 0.12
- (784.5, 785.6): 0.19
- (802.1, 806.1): 0.17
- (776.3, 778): 0.36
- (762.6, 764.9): 0.33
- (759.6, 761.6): 0.16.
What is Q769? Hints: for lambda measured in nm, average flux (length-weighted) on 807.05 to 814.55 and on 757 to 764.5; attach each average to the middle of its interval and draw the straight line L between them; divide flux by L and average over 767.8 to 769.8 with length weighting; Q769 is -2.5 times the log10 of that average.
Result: 0.213 mag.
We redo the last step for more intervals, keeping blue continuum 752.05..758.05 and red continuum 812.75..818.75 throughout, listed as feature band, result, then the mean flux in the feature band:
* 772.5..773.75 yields 0.21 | 9.16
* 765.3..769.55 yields 0.28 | 8.52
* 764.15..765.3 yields 0.15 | 9.61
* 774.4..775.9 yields 0.29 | 8.53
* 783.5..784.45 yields 0.23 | 9.04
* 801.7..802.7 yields 0.05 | 10.8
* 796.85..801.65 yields 0.08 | 10.5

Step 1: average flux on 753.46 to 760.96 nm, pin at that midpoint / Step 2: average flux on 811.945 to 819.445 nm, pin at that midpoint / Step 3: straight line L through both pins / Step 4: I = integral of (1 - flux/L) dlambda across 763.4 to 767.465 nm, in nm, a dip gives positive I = 0.687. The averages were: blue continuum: 10.7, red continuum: 11.4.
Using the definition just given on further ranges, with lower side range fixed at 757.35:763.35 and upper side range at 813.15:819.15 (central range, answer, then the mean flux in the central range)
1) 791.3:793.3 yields 0.18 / 9.94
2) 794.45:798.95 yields 0.30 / 10.3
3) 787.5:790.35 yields 0.25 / 9.94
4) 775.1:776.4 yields 0.25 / 8.51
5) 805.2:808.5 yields -0.07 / 11.5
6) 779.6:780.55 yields 0.15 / 9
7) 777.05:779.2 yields 0.36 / 8.85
